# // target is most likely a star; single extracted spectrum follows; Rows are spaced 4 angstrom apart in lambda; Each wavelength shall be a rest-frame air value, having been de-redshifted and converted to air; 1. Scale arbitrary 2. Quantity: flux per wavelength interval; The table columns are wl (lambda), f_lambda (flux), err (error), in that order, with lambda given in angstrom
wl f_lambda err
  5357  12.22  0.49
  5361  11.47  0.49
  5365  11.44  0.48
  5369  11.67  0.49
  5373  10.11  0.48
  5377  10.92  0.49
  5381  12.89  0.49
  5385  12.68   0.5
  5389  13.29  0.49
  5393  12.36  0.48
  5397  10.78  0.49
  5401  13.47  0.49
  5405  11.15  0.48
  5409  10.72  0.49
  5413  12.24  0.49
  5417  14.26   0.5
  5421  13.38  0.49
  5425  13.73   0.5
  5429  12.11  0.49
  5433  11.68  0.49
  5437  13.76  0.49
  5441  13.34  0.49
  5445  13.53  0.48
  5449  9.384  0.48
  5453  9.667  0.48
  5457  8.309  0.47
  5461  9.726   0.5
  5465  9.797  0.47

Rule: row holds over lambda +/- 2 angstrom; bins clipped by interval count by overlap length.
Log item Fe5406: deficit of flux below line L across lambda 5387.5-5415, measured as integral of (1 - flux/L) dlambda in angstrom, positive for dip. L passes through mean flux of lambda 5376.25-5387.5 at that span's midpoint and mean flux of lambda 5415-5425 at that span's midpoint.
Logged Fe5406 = 2.3 angstrom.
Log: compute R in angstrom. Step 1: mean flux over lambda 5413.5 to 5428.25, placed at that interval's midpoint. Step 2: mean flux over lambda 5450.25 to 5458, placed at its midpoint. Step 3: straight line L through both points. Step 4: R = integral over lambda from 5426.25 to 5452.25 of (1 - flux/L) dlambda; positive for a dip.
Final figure -2.8 angstrom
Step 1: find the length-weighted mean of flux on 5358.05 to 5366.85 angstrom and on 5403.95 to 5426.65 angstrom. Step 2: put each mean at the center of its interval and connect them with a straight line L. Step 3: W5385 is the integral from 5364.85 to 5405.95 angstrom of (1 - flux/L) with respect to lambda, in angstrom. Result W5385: 0.3 angstrom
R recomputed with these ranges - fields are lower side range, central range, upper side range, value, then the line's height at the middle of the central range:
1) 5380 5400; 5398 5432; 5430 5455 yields -1.0 angstrom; 12.2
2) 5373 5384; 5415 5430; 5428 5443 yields -1.1 angstrom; 12.5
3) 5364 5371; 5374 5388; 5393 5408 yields -0.5 angstrom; 11.7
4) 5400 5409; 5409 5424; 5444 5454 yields -1.9 angstrom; 11.5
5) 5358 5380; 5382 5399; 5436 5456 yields -1.4 angstrom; 11.4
